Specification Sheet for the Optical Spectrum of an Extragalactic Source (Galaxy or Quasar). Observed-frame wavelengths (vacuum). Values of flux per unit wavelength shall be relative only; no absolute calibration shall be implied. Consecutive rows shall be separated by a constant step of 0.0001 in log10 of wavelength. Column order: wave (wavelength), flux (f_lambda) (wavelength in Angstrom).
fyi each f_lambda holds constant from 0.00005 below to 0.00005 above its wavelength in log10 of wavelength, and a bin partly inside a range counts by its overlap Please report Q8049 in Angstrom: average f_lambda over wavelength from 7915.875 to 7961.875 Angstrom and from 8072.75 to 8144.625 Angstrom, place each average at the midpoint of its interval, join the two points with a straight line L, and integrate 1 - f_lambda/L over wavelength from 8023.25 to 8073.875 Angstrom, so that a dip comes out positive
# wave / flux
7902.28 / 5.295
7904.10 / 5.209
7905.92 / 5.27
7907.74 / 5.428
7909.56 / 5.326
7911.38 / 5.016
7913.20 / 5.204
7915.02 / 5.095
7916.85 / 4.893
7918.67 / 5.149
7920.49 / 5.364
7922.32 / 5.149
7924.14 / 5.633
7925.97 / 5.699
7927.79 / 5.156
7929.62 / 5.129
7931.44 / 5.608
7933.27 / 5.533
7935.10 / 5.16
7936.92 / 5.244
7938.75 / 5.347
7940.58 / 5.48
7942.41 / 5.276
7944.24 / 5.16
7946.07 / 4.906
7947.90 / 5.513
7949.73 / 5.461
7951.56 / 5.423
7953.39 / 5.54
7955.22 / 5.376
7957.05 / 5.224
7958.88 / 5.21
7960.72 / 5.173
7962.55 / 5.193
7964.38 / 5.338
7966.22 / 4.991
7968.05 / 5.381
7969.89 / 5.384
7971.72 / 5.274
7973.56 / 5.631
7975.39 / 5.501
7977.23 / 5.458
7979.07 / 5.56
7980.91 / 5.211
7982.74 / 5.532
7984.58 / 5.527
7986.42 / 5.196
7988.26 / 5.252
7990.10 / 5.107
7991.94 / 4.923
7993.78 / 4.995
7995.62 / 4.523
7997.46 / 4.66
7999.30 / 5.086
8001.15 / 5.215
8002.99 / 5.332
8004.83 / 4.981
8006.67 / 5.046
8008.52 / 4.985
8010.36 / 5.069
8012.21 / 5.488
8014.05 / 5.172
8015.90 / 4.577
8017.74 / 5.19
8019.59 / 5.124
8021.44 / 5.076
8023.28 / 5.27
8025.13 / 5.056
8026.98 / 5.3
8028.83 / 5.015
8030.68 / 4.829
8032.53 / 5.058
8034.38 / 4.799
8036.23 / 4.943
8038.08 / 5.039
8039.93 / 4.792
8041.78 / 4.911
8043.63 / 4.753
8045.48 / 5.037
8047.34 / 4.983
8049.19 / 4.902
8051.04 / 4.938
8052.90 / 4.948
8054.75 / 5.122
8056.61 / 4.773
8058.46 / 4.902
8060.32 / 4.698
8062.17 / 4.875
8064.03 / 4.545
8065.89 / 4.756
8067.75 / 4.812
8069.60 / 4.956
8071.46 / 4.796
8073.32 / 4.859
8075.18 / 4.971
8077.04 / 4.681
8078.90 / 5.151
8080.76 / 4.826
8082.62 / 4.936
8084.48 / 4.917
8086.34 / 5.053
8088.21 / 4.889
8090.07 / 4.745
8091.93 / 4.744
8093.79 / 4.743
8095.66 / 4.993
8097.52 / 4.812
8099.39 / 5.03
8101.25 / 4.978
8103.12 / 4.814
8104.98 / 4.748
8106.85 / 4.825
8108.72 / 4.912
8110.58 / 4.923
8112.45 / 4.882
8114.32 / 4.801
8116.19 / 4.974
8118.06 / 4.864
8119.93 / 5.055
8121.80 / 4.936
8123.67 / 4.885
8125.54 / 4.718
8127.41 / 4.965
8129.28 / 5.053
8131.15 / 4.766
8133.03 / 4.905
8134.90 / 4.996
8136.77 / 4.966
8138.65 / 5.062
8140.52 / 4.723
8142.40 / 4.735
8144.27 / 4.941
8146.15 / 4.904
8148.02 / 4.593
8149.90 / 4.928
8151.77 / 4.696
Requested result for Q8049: 1.3 Angstrom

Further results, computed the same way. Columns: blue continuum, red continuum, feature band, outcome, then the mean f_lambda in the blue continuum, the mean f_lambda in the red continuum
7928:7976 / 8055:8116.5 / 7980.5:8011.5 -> 0.4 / 5.32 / 4.86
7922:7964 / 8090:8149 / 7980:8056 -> 1.4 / 5.33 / 4.88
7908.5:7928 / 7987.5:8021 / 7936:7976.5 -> -1.3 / 5.25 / 5.04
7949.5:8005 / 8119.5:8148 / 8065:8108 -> 1.1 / 5.25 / 4.9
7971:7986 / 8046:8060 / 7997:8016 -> 0.6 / 5.45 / 4.93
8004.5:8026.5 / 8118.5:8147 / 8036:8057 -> 0.5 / 5.09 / 4.91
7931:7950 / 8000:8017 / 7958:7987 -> -0.7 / 5.32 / 5.1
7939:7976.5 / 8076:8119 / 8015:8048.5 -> 0.7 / 5.32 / 4.88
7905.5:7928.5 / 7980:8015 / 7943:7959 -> -0.4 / 5.26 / 5.12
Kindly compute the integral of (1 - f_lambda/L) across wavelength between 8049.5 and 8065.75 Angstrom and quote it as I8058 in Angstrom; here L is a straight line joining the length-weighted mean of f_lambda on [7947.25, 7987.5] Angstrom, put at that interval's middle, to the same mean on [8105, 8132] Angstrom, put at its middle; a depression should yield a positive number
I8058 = 0.8 Angstrom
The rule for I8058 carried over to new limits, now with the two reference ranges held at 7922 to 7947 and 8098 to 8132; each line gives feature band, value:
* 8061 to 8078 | 0.68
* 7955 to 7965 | 0.04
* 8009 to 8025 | 0.04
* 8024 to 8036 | 0.21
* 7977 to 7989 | -0.41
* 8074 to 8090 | 0.18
